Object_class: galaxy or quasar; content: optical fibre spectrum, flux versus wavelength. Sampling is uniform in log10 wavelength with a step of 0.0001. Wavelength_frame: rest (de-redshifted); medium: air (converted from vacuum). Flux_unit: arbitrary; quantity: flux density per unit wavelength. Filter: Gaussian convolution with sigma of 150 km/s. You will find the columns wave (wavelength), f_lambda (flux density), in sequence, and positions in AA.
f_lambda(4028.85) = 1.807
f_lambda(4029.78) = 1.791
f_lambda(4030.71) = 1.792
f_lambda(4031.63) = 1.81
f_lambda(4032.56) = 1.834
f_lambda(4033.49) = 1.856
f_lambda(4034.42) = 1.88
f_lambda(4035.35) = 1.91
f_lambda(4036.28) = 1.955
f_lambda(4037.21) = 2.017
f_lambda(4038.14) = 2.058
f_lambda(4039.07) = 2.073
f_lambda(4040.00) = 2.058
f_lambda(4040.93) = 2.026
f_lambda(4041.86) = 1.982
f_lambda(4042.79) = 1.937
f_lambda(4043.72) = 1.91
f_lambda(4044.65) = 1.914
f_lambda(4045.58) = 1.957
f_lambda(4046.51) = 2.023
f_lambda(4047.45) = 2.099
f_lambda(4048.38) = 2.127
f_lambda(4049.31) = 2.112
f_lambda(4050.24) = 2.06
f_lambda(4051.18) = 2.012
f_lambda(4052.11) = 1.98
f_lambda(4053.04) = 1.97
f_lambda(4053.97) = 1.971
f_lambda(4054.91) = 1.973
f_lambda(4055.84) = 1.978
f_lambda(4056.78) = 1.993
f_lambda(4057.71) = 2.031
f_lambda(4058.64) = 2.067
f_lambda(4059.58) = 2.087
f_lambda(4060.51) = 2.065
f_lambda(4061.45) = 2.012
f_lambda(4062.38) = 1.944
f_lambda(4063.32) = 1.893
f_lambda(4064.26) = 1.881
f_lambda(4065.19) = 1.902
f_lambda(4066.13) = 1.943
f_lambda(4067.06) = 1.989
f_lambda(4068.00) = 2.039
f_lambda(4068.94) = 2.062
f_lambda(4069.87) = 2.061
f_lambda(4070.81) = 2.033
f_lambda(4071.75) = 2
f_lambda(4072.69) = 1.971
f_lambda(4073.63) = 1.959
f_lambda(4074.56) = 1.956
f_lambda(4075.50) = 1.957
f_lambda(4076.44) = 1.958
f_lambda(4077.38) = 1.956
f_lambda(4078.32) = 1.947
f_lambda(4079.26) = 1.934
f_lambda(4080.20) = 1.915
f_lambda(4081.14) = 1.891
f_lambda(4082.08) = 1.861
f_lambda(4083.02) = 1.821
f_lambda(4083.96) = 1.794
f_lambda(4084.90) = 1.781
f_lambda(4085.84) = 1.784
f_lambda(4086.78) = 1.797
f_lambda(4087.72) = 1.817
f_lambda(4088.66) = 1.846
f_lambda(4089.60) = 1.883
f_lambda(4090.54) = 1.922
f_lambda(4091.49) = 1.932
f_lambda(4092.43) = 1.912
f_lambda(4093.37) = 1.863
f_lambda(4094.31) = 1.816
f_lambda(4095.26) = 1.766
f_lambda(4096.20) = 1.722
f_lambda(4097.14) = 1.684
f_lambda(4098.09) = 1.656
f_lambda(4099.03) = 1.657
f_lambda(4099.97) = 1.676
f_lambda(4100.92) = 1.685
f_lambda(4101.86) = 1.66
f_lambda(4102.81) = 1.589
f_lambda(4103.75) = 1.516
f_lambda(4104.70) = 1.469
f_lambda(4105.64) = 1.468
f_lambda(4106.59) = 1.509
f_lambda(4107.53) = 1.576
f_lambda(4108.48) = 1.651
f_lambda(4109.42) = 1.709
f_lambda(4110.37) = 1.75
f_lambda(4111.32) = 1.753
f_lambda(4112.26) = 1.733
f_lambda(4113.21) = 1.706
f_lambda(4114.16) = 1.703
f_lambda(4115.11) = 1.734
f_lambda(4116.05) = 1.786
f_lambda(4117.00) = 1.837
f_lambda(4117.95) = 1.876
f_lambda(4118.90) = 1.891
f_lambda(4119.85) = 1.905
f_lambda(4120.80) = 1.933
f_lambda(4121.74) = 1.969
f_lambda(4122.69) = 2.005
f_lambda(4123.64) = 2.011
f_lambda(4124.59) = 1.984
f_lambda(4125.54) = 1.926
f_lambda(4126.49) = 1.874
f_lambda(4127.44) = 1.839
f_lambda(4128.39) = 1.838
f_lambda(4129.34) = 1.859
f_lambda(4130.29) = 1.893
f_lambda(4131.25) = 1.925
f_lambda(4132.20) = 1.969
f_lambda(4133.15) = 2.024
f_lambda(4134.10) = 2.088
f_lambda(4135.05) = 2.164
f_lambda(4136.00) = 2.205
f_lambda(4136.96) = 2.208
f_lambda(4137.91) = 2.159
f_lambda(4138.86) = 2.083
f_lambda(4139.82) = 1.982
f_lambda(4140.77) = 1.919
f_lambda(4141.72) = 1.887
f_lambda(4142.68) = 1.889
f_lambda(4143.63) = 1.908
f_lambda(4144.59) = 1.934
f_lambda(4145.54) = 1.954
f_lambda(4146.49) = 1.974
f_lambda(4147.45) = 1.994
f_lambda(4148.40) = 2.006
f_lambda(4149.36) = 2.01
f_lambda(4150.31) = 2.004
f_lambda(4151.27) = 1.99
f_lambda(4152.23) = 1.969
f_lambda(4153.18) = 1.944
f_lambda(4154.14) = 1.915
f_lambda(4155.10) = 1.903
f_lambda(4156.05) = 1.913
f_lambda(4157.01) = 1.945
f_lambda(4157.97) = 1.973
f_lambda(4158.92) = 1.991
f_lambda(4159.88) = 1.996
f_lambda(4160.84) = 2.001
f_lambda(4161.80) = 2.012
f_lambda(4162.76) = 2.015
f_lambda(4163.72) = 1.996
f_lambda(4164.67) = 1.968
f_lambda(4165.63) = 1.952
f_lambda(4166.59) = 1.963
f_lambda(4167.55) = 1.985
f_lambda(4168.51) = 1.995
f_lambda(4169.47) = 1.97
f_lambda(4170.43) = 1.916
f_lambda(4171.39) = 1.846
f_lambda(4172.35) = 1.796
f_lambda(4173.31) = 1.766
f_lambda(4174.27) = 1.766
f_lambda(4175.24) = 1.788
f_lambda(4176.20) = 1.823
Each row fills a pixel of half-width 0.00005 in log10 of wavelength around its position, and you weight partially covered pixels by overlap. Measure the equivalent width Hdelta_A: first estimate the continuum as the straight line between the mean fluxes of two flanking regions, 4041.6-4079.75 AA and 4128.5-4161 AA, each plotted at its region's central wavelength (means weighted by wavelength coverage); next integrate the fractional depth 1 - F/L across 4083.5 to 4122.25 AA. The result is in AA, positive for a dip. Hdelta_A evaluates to 4.7 AA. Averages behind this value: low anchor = 1.99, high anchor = 1.99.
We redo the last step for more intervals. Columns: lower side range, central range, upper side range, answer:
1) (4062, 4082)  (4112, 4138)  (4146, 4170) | 0.5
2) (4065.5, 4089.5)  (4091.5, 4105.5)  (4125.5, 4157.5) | 1.8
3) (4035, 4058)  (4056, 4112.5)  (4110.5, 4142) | 3.7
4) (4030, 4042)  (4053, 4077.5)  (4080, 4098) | -1.4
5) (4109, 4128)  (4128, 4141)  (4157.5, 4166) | -0.9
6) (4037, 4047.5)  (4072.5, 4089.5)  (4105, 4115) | -0.8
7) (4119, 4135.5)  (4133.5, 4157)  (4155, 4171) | -0.4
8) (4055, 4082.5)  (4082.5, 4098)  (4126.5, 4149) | 1.3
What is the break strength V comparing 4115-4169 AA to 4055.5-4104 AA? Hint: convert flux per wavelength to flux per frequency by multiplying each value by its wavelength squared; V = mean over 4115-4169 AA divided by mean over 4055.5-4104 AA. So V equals 1.1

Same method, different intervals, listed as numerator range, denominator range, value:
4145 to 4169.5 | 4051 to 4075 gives 1.04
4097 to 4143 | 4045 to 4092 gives 0.96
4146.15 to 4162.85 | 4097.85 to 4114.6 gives 1.23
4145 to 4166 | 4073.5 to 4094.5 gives 1.09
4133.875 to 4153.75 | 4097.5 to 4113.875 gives 1.25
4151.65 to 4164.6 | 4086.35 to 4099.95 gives 1.13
